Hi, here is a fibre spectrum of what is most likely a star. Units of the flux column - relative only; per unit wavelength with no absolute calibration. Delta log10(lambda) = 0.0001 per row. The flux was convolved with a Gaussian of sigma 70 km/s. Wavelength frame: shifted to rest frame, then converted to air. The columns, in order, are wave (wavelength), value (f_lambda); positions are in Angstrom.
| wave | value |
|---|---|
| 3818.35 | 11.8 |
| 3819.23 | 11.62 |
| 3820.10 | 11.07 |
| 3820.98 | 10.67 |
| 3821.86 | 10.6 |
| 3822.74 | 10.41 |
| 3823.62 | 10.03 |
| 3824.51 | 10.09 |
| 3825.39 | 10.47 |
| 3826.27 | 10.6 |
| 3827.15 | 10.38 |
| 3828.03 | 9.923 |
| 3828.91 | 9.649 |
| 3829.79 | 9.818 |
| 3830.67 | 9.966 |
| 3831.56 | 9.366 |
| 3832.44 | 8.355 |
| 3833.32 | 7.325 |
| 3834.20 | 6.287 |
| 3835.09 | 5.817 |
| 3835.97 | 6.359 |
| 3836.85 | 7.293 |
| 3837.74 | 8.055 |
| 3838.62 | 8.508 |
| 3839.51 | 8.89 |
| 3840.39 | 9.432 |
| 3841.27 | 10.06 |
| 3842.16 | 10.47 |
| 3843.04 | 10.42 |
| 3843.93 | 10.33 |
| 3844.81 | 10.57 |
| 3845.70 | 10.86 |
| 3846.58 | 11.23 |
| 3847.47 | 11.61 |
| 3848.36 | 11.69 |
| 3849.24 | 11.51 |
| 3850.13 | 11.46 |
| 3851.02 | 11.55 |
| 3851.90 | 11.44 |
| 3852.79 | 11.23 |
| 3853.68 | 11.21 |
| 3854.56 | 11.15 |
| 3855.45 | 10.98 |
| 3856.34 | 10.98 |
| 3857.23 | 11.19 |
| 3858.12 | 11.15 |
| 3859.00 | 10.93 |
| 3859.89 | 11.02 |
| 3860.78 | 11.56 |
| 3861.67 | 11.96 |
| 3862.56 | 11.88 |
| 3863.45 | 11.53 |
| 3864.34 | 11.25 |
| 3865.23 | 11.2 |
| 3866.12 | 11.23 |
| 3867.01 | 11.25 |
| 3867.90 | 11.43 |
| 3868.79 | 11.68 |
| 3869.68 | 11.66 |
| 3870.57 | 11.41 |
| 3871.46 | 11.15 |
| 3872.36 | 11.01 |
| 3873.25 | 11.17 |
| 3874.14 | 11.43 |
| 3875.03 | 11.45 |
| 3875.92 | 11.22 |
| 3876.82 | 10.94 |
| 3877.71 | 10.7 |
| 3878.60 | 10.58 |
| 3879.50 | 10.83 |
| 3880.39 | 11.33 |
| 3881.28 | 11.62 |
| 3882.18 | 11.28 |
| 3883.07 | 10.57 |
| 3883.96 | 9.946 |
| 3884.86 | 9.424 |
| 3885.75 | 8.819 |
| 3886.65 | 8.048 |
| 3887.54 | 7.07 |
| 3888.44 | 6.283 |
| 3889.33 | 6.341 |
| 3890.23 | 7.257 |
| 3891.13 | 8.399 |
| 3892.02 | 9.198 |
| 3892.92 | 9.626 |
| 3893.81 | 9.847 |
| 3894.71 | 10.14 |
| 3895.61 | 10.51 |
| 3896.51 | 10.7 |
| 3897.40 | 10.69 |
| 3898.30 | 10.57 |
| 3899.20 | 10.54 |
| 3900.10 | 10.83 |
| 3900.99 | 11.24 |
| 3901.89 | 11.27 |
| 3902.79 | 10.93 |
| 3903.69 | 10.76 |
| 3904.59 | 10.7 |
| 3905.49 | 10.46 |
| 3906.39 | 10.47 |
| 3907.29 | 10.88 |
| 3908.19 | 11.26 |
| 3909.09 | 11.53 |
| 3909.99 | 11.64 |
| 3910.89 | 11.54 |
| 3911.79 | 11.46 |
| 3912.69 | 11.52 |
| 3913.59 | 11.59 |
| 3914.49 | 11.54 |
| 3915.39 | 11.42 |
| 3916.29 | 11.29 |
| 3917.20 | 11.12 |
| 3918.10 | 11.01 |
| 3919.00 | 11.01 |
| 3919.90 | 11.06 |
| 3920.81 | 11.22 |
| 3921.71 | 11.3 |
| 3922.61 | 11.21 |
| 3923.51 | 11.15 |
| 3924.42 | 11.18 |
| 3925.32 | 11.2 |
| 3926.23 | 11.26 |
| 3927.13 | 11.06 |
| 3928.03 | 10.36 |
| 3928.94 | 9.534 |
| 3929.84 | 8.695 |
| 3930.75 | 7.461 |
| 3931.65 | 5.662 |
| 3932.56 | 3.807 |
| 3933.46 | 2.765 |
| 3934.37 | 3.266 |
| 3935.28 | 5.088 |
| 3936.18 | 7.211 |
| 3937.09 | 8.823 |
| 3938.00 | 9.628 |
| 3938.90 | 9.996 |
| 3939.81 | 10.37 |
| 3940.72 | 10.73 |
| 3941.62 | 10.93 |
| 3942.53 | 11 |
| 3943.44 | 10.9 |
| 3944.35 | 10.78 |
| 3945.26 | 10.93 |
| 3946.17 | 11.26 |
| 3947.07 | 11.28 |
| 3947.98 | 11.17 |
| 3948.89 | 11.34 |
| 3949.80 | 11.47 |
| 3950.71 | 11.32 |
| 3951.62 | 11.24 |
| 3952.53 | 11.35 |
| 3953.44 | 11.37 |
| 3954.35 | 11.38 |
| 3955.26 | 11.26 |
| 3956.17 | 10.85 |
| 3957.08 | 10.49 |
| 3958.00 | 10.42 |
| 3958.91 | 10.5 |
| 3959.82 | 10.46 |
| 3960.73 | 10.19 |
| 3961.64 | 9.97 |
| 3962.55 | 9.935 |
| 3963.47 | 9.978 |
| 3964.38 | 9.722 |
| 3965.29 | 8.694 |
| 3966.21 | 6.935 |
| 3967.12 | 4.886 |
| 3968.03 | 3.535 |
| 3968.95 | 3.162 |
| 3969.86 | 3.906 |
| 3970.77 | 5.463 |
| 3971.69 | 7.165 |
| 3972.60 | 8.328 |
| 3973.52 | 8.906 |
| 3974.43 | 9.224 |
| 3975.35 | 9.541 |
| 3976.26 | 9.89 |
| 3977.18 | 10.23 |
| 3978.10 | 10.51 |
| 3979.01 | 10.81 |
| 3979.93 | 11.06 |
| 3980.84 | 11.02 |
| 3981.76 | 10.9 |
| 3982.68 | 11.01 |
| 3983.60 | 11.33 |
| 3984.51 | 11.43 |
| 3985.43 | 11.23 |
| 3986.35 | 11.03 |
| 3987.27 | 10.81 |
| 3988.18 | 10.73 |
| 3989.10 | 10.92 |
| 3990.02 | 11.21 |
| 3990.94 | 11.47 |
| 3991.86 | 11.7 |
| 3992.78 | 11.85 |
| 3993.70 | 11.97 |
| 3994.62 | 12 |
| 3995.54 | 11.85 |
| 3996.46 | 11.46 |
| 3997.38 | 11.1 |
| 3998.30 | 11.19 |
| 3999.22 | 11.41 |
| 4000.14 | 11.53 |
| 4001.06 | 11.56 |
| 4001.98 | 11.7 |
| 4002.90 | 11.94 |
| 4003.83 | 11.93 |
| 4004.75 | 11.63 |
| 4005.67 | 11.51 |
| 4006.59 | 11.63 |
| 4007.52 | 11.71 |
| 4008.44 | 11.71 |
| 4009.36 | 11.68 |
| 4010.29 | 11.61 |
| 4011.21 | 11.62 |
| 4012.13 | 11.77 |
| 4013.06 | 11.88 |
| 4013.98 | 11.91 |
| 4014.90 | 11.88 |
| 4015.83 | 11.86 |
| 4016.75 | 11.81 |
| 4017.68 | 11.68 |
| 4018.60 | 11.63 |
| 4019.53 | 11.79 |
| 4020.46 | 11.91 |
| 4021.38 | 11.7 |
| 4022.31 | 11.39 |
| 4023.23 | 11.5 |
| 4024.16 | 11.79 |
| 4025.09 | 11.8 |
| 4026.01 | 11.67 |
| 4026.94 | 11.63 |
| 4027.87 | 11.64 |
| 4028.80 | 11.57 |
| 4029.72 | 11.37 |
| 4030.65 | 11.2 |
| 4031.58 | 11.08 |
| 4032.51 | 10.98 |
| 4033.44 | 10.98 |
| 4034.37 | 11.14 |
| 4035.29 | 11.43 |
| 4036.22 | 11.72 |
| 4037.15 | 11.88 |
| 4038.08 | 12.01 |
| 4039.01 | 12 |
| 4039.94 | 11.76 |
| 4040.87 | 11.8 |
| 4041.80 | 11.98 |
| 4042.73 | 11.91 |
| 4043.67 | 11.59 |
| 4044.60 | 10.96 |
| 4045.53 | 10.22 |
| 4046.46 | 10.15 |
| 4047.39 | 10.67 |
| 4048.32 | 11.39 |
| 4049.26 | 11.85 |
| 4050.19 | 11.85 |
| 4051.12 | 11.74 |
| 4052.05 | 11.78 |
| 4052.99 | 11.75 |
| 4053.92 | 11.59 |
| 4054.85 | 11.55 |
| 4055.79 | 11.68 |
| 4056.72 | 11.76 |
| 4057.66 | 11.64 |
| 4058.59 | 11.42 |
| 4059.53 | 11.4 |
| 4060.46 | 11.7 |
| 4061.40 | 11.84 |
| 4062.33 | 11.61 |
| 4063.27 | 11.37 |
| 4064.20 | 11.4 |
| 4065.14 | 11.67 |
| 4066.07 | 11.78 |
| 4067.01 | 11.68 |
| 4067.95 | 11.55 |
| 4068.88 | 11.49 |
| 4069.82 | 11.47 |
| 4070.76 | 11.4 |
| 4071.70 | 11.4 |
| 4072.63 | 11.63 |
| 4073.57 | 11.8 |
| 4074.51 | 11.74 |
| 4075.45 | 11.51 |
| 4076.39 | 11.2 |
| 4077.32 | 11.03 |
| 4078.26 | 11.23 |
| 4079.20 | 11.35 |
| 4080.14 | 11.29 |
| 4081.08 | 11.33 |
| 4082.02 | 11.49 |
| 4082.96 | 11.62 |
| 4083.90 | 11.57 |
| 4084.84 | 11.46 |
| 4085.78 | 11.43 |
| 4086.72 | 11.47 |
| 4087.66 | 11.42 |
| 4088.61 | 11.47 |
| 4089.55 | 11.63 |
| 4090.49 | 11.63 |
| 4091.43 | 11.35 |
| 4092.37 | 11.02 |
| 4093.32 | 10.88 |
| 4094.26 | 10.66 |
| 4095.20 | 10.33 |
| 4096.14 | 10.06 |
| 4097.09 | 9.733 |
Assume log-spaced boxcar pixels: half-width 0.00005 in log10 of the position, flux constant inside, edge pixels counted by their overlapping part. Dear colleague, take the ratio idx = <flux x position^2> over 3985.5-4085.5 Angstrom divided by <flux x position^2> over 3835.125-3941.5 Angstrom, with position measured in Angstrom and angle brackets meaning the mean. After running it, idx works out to 1.22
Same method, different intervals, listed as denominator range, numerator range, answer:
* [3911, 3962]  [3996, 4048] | 1.19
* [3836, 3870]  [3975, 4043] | 1.15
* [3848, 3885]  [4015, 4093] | 1.13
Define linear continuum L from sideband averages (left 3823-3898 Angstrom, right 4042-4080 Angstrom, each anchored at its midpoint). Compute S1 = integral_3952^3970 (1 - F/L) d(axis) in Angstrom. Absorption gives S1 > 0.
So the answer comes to 2.95 Angstrom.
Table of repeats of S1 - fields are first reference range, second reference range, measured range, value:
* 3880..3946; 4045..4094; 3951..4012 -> 1.5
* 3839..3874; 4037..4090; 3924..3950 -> 4.6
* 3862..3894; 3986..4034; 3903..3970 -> 6.0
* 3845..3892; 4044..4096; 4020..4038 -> -0.4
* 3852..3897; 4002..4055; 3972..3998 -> 1.1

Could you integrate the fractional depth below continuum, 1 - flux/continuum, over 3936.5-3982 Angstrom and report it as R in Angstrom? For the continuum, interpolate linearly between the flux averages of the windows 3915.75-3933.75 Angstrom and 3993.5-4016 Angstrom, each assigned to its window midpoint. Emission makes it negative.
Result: 3.7 Angstrom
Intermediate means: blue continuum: 9.74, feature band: 9.69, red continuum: 11.7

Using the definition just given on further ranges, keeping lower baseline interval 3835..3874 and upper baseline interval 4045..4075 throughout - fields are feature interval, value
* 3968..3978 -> 3.29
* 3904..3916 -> -0.34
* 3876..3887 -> 0.43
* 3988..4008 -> -0.53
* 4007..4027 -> -0.69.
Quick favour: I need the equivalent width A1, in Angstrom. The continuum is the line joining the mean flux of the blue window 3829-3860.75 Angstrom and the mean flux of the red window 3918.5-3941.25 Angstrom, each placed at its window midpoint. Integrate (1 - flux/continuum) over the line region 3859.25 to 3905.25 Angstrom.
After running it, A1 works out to -4.3 Angstrom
